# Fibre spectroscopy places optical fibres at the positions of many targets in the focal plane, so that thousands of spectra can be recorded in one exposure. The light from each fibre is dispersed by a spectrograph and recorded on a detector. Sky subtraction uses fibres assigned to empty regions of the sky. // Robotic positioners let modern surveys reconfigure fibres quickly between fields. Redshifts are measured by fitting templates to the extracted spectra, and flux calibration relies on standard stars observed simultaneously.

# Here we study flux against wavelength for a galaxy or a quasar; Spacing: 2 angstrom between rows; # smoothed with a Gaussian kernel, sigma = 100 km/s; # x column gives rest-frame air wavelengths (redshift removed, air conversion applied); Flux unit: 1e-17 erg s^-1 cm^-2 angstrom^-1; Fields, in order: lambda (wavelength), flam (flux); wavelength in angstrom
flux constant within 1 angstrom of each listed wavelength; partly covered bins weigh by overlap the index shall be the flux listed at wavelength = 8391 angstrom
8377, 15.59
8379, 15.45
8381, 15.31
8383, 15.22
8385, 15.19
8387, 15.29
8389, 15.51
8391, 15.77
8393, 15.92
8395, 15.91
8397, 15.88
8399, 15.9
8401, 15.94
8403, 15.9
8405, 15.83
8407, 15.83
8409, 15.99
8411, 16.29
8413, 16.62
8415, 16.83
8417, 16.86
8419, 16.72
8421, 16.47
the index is 15.77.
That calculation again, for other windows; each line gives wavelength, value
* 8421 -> 16.47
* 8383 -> 15.22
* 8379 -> 15.45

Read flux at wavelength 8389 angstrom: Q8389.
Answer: 15.51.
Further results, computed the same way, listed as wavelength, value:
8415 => 16.83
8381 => 15.31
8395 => 15.91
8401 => 15.94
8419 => 16.72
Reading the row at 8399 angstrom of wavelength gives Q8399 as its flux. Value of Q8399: 15.9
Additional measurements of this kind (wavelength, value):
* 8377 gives 15.59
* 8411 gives 16.29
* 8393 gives 15.92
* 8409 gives 15.99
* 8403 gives 15.9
